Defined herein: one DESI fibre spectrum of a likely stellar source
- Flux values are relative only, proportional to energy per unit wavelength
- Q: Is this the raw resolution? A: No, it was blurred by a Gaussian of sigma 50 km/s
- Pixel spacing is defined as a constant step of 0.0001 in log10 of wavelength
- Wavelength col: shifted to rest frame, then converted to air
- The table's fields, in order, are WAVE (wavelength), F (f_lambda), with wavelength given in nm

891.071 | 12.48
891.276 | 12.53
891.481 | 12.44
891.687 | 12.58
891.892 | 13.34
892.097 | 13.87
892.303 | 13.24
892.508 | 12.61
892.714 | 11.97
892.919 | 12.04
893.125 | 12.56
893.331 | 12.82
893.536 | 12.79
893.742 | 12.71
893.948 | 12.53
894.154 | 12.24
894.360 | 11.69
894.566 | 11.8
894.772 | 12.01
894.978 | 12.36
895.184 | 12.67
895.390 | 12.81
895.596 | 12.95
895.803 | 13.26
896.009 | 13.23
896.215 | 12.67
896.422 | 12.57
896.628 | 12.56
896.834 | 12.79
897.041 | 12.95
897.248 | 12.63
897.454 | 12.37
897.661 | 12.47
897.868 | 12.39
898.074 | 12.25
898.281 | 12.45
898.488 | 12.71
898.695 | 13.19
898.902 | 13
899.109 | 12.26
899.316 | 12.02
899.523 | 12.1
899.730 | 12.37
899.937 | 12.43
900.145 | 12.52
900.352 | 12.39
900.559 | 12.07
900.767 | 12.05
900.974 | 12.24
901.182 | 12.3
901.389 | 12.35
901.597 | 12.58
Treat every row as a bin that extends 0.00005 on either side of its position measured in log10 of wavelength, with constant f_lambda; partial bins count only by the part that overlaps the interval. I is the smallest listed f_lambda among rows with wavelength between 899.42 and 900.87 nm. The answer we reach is 12.05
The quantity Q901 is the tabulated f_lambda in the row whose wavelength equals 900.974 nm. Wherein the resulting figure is 12.24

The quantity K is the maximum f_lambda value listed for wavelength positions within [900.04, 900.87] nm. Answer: 12.52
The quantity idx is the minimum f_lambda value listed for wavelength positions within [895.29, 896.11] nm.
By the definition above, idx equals 12.81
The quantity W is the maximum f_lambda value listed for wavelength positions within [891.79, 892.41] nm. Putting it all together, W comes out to 13.87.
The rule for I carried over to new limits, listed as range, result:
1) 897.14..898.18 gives 12.25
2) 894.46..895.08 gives 11.8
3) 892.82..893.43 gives 12.04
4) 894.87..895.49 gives 12.36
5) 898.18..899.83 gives 12.02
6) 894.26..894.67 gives 11.69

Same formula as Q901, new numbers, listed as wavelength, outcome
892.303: 13.24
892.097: 13.87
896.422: 12.57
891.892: 13.34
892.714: 11.97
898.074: 12.25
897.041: 12.95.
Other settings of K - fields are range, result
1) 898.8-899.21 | 13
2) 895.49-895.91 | 13.26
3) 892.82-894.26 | 12.82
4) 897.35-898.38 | 12.47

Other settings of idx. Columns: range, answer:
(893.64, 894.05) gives 12.53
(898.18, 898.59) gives 12.45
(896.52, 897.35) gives 12.56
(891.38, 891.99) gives 12.44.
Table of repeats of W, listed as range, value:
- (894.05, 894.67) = 12.24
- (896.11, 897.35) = 12.95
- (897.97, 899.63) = 13.19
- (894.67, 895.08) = 12.36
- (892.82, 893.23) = 12.56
